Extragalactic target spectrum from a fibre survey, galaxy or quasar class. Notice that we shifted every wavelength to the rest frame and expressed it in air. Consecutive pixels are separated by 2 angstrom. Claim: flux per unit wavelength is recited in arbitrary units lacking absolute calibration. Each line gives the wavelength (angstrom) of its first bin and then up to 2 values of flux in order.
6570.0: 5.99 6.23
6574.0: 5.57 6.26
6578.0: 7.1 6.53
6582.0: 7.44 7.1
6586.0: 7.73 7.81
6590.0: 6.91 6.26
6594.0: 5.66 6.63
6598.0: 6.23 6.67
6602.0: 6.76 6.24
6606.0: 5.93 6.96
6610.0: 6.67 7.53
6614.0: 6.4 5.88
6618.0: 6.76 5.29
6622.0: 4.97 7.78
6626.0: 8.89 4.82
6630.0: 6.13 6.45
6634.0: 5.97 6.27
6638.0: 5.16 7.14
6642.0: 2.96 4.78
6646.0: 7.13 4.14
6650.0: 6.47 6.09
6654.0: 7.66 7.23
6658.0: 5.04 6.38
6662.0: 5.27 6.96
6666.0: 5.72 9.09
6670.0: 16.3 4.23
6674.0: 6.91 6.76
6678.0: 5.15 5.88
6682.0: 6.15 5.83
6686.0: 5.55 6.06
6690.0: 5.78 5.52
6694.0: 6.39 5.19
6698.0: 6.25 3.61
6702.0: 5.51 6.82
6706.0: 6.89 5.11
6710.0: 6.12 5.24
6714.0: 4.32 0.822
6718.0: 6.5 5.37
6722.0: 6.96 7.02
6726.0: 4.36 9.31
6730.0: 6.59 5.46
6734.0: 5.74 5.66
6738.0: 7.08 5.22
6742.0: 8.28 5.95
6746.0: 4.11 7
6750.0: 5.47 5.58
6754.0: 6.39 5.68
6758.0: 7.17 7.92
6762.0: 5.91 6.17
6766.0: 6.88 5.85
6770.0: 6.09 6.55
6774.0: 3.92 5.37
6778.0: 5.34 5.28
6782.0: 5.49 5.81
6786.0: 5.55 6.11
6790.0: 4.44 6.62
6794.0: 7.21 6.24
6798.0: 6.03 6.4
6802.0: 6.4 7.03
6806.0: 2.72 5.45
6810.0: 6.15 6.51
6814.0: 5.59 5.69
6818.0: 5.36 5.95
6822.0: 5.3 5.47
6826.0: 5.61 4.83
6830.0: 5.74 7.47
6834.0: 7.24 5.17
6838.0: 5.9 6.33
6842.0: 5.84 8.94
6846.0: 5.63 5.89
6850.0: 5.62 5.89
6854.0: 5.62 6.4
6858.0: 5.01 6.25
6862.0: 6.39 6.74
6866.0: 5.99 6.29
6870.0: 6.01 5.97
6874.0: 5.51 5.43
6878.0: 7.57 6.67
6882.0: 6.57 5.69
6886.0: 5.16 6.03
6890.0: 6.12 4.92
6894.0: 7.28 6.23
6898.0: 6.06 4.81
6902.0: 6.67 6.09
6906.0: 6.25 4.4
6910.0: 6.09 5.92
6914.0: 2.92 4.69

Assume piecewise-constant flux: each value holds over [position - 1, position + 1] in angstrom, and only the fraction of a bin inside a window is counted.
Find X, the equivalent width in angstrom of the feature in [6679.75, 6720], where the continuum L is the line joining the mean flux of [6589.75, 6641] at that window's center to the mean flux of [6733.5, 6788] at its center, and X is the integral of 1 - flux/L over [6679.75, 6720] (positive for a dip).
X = 4.5 angstrom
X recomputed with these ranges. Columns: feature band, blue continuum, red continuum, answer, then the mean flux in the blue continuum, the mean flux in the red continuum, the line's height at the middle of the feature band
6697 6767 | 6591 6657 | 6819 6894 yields 2.2 angstrom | 6.24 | 6.05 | 6.15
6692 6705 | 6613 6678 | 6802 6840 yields 1.3 angstrom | 6.45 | 5.77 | 6.24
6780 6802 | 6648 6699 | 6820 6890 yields 0.9 angstrom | 6.51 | 6.06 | 6.22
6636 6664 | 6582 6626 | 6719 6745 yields 3.0 angstrom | 6.65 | 6.38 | 6.56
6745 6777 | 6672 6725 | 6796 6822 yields -1.6 angstrom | 5.65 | 5.77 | 5.72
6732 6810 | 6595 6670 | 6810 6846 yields 2.6 angstrom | 6.42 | 6.05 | 6.15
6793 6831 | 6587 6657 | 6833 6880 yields 2.6 angstrom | 6.3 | 6.17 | 6.19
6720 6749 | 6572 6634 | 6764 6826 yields -1.4 angstrom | 6.56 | 5.76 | 6.02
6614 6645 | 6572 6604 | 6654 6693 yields 3.3 angstrom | 6.68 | 6.65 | 6.67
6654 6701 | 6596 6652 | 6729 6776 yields -2.2 angstrom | 6.17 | 6.1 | 6.14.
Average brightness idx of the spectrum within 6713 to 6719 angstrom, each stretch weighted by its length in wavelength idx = 3.88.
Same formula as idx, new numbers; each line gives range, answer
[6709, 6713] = 5.68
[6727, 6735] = 6.78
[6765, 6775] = 5.86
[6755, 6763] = 6.67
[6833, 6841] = 6.16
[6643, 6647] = 5.96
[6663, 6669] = 7.26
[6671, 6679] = 5.76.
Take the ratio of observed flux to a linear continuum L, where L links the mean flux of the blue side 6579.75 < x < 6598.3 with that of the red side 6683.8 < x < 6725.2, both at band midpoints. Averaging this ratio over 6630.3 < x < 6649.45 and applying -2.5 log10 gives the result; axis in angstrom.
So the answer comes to 0.13 mag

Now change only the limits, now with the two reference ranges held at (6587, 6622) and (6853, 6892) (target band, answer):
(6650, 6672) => -0.158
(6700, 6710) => 0.083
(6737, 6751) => 0.015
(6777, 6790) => 0.126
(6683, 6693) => 0.105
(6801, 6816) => 0.083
